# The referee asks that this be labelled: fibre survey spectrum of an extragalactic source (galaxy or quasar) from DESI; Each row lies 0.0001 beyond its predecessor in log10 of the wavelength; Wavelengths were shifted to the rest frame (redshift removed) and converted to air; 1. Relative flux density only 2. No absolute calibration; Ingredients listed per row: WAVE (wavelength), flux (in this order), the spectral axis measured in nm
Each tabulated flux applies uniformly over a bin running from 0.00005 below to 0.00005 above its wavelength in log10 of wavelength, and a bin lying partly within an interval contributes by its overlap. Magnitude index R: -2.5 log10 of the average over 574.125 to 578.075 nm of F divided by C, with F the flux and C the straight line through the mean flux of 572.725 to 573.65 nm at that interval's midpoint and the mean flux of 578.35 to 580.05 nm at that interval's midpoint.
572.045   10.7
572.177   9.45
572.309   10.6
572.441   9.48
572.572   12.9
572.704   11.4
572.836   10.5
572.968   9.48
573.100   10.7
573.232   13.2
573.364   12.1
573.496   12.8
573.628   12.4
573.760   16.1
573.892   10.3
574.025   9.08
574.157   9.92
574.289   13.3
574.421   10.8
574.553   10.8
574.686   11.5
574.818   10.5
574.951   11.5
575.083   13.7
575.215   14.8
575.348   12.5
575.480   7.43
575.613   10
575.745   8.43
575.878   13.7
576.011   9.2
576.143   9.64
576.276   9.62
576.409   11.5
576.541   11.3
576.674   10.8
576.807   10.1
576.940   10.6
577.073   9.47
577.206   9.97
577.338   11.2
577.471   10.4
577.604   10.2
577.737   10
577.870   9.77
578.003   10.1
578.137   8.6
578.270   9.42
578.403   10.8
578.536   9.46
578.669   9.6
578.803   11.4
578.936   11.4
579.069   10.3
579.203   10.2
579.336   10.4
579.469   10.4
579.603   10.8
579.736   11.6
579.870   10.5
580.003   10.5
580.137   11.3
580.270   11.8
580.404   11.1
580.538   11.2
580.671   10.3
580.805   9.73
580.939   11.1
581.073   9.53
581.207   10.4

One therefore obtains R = 0.03 mag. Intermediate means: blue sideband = 11.5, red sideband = 10.6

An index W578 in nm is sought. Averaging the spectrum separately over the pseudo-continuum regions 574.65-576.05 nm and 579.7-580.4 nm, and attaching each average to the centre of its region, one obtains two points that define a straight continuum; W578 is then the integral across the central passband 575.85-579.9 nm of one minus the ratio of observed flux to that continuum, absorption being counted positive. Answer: 0.29 nm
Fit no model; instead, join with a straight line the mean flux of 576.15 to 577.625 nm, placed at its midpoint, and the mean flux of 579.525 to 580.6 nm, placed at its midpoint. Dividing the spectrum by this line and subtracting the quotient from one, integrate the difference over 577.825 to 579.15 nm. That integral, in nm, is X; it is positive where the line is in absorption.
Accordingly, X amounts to 0.08 nm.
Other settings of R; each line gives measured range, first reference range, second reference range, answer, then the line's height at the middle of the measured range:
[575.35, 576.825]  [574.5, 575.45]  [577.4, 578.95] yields 0.11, 11.3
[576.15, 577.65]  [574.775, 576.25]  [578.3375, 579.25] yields 0.03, 10.8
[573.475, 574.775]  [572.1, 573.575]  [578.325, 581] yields -0.05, 11.1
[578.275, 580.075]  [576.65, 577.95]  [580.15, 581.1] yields 0.00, 10.5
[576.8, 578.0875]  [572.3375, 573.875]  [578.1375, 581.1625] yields 0.08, 11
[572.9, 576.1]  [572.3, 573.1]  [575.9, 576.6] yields -0.08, 10.6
